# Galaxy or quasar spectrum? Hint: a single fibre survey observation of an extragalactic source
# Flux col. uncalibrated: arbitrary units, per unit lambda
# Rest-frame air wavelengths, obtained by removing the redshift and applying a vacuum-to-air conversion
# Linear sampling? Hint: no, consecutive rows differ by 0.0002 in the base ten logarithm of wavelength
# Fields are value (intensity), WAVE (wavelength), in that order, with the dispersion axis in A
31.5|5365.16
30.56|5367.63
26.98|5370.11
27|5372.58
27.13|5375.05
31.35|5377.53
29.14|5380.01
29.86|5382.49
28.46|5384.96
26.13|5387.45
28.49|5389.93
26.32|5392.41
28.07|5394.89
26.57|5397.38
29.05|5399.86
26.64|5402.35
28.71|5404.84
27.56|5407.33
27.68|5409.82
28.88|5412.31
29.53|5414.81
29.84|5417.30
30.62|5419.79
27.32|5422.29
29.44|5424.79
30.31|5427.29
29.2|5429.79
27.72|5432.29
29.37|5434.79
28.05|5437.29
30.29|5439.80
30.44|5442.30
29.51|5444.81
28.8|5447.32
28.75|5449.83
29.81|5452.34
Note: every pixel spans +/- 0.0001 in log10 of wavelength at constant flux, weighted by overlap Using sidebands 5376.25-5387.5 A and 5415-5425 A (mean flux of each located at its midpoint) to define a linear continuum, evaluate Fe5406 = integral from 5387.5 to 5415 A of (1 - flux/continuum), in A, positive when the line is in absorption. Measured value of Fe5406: 1.4 A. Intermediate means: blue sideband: 29.3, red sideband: 29.3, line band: 27.8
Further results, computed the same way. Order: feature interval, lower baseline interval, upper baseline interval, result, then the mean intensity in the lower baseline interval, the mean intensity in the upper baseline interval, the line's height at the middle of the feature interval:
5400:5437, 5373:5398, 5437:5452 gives 0.1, 28.2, 29.4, 28.9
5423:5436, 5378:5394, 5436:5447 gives 0.0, 28.2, 29.5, 29.2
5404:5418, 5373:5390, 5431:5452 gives 0.1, 28.6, 29.1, 28.9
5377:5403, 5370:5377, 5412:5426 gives 0.0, 27.5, 29.3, 28.1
